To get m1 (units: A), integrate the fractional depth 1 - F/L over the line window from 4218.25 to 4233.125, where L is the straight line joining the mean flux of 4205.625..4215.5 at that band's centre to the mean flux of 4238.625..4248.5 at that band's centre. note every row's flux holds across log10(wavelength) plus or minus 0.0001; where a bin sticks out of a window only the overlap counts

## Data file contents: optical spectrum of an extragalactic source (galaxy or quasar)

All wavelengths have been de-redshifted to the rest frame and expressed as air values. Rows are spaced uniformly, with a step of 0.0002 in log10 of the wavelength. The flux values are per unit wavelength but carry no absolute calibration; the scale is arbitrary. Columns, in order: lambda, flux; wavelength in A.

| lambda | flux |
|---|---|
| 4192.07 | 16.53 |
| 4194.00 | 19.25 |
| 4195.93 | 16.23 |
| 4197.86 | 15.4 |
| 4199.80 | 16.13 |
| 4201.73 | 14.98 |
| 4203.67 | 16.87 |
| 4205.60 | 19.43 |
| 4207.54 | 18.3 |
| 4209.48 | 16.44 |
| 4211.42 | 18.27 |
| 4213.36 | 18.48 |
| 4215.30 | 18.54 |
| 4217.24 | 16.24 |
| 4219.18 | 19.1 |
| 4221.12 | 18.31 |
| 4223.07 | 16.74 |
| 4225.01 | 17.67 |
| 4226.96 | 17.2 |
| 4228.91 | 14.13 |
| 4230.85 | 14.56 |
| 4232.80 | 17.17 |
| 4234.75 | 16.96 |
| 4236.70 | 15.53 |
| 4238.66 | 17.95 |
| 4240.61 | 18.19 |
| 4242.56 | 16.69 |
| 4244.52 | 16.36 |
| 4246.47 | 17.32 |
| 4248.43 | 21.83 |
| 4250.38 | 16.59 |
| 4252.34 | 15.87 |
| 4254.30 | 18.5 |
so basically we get 0.9 A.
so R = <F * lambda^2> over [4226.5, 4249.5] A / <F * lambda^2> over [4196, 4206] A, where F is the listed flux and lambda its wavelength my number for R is 1.06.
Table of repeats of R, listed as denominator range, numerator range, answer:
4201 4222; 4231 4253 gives 0.98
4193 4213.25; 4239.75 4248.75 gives 1.06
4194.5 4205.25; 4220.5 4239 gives 1.03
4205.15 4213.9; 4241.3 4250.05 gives 1.01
